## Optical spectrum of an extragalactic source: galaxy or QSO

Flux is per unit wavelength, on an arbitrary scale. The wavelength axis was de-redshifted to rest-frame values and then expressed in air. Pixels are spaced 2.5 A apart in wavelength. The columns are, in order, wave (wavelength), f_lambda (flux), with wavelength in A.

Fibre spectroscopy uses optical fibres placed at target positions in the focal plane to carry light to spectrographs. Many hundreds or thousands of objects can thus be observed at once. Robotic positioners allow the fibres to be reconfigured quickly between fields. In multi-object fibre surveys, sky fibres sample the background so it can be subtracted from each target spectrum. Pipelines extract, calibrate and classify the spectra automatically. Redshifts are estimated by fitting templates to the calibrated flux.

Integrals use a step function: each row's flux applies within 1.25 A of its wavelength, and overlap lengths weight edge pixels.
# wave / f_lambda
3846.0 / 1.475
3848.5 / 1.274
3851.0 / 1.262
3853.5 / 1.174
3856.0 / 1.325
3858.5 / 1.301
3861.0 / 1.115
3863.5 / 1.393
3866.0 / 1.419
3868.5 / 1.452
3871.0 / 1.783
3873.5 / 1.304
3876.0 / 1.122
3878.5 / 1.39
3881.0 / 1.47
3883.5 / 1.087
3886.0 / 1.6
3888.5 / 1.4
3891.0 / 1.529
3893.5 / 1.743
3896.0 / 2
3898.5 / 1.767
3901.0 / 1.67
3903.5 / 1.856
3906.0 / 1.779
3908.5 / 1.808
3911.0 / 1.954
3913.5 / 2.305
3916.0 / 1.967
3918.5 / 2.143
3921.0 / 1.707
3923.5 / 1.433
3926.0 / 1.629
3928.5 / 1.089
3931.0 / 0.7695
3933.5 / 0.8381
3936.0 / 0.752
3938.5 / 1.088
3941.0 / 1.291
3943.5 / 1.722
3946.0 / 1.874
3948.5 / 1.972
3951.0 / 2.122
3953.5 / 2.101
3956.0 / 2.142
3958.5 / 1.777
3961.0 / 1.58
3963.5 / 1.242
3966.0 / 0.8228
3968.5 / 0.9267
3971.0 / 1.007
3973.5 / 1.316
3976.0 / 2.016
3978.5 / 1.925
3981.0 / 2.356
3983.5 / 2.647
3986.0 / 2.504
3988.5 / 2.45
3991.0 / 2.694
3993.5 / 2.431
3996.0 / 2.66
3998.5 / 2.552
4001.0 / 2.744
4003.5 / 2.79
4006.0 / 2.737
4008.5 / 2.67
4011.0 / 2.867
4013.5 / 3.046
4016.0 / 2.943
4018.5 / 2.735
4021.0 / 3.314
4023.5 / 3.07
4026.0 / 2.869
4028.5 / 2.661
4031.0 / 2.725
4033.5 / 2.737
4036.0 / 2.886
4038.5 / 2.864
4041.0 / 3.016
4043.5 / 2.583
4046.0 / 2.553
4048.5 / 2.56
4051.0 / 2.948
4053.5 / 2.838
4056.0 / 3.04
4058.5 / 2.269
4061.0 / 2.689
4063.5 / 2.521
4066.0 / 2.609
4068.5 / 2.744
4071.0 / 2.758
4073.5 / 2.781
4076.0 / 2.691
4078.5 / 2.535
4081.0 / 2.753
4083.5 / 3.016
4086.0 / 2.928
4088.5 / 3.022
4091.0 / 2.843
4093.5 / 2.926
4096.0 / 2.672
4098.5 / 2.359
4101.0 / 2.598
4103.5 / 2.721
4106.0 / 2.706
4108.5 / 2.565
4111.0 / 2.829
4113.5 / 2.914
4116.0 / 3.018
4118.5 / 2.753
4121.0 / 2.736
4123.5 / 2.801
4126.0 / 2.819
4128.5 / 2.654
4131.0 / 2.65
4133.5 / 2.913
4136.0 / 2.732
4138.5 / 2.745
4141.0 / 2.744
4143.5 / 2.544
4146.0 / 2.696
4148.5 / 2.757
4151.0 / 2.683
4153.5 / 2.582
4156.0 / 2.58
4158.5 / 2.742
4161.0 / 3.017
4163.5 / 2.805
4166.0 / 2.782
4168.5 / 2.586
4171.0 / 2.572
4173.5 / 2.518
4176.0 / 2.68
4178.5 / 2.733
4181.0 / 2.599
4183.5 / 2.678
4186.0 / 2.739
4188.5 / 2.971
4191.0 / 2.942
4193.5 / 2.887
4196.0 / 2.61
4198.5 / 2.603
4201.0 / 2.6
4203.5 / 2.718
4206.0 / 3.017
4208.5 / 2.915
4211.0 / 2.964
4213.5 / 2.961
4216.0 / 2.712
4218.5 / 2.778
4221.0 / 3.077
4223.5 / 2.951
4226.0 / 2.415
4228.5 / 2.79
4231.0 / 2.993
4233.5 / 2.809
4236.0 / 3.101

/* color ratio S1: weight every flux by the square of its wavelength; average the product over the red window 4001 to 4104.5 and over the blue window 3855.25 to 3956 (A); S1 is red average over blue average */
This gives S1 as 1.91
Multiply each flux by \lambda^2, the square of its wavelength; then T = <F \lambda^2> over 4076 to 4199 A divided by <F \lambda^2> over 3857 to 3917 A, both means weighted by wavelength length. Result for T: 1.95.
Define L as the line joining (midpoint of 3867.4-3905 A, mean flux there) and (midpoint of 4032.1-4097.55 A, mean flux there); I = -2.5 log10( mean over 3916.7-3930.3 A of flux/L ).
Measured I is 0.14 mag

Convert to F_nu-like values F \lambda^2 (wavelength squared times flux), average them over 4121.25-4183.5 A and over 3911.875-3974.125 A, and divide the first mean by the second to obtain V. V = 2.0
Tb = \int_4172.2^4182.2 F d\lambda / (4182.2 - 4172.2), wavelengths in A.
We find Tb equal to 2.63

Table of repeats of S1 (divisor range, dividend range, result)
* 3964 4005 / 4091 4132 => 1.38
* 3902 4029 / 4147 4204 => 1.48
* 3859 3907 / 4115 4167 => 2.06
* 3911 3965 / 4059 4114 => 1.83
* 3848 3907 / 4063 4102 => 2.07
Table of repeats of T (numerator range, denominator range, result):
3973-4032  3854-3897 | 1.96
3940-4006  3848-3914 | 1.38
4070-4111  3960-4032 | 1.22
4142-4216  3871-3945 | 2.05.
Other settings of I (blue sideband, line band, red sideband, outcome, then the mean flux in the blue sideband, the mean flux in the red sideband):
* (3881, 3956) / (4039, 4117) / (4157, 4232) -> -0.20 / 1.63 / 2.78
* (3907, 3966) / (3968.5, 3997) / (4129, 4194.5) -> -0.15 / 1.61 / 2.72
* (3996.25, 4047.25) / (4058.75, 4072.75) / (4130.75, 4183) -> 0.05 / 2.81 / 2.7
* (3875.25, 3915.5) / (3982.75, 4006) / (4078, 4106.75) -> -0.18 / 1.67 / 2.76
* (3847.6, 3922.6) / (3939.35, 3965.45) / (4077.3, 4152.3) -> 0.10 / 1.57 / 2.75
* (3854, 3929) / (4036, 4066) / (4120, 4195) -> -0.20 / 1.59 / 2.73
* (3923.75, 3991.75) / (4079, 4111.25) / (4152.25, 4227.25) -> -0.20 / 1.64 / 2.76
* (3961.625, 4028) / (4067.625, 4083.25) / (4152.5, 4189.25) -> -0.09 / 2.36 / 2.7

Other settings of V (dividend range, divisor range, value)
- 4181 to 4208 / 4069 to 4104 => 1.06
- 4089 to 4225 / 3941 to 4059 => 1.25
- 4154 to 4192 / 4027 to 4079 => 1.06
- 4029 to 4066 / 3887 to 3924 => 1.62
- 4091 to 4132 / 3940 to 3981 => 1.80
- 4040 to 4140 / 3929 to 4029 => 1.38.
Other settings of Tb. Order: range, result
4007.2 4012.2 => 2.77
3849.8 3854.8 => 1.22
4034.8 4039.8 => 2.88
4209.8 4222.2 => 2.9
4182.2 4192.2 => 2.83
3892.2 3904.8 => 1.81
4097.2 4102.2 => 2.48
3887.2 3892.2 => 1.47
